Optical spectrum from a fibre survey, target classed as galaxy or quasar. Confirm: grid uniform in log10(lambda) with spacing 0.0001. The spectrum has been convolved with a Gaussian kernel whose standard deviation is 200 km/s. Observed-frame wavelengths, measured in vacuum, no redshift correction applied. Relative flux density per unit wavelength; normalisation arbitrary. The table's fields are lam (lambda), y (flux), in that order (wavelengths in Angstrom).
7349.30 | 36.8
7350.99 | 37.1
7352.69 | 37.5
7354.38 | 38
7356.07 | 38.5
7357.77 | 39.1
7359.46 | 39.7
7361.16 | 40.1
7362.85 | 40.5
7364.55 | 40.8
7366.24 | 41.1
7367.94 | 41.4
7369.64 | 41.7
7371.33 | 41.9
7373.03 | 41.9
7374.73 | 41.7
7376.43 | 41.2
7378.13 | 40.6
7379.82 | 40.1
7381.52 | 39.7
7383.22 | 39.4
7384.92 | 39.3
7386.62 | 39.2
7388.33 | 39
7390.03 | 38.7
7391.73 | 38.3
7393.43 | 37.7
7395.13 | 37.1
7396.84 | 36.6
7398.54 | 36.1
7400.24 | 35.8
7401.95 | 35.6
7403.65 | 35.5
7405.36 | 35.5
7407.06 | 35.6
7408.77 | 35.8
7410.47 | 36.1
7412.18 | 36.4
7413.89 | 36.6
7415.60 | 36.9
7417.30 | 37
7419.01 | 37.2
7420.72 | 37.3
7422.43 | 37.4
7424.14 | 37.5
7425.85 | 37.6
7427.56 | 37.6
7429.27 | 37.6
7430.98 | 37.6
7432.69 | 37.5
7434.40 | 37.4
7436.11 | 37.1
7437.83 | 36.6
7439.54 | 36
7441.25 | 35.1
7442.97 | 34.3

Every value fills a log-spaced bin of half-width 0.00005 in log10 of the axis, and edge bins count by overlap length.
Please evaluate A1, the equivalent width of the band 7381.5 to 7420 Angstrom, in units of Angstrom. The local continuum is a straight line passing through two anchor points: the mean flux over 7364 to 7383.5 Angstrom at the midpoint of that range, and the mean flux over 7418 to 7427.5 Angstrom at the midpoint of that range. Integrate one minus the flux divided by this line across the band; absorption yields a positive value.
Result 1.9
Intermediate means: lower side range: 41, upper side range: 37.4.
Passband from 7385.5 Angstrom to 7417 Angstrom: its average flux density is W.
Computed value 36.8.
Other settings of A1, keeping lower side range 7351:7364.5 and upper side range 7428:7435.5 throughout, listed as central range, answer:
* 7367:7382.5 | -1.0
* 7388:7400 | 0.3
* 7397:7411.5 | 0.9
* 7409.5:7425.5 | 0.4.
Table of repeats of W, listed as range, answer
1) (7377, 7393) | 39.4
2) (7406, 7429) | 36.9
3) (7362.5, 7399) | 39.8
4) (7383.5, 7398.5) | 38.2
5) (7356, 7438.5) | 38.3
